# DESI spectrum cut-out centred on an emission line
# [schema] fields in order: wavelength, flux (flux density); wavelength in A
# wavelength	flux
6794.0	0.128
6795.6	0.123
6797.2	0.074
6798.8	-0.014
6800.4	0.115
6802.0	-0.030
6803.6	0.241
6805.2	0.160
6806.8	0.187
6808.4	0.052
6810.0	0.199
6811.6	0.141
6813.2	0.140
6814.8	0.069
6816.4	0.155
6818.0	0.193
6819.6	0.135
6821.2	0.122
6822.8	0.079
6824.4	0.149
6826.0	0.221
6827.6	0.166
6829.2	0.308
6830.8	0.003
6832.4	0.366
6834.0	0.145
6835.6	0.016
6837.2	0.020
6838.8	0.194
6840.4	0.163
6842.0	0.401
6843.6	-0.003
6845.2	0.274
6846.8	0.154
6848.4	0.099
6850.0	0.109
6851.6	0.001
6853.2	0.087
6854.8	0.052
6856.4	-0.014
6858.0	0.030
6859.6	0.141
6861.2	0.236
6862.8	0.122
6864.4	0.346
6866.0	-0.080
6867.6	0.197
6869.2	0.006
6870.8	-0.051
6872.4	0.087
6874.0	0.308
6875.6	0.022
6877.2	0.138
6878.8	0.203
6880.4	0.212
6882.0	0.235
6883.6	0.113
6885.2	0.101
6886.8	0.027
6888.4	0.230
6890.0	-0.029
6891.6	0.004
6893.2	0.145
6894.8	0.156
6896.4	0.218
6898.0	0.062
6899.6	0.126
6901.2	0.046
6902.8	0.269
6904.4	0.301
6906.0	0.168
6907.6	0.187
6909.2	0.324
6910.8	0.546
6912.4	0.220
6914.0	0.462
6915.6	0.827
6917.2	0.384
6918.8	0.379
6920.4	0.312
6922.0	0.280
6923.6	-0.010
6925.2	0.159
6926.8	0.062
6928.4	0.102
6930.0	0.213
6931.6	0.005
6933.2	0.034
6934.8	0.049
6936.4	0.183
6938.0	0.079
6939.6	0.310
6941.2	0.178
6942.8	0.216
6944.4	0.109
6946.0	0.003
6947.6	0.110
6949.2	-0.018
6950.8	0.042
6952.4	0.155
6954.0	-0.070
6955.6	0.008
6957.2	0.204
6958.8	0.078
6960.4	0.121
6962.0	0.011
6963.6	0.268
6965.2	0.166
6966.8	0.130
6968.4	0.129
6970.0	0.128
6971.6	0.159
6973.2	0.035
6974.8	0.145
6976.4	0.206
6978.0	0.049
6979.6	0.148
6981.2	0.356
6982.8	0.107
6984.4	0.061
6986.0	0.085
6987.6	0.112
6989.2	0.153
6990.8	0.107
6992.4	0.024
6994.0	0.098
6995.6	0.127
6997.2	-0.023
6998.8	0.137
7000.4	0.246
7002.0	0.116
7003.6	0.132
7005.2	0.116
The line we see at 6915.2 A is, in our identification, [O II]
